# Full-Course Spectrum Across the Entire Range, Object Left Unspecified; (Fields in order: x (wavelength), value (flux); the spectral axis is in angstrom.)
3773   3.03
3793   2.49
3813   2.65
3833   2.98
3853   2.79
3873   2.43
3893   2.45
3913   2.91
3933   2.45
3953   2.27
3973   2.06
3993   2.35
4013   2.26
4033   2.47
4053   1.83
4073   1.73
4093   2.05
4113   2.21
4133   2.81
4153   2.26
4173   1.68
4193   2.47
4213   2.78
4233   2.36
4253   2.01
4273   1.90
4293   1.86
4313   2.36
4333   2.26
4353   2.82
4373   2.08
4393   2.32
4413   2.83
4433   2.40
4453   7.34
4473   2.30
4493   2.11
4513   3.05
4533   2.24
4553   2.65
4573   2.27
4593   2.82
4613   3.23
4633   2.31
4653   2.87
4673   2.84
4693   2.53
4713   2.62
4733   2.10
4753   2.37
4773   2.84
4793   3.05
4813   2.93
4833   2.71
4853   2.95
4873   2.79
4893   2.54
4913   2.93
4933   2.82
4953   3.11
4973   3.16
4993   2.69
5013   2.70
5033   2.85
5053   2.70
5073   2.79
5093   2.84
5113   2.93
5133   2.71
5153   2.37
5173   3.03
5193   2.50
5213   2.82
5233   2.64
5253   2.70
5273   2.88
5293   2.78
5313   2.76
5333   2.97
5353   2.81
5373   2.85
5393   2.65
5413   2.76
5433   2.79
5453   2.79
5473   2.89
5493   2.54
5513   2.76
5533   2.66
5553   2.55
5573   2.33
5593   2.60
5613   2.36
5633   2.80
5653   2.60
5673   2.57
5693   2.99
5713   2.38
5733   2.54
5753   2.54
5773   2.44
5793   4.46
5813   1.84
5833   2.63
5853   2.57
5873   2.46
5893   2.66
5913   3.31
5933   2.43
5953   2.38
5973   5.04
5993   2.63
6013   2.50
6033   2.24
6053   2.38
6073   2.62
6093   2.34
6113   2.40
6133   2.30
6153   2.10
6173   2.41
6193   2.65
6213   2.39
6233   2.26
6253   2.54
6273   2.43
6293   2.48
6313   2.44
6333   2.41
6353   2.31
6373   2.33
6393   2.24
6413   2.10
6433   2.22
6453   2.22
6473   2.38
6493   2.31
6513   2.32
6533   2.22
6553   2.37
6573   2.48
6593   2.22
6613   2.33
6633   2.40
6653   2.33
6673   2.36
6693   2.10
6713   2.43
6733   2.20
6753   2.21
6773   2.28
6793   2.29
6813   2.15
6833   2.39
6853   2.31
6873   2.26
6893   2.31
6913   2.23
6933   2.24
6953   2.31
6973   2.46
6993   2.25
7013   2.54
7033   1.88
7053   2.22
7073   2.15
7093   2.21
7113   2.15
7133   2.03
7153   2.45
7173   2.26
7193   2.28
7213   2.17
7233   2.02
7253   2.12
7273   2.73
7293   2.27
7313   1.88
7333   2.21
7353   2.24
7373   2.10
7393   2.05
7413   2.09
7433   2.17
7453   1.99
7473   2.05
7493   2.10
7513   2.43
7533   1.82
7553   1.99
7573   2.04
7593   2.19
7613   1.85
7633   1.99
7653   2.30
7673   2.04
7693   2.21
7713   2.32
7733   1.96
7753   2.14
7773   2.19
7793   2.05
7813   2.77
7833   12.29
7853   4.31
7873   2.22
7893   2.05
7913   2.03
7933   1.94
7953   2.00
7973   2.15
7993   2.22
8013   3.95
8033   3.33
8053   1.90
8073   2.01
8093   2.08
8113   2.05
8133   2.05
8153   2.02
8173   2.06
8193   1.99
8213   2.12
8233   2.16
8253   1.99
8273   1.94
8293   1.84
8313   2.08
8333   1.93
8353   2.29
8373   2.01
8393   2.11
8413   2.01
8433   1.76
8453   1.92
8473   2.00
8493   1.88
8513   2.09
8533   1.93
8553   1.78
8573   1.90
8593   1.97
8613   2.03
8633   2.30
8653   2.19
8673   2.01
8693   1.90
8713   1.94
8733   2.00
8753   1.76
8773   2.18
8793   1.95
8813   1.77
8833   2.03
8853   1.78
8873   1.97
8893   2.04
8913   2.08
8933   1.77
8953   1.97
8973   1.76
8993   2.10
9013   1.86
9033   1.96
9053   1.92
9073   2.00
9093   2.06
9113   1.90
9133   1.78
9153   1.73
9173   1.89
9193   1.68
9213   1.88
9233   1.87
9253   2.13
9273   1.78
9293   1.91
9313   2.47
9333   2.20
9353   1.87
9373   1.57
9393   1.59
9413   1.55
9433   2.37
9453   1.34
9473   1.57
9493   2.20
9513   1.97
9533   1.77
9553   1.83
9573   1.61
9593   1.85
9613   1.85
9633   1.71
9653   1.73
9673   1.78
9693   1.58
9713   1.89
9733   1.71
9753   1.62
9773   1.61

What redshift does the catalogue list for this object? 0.19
